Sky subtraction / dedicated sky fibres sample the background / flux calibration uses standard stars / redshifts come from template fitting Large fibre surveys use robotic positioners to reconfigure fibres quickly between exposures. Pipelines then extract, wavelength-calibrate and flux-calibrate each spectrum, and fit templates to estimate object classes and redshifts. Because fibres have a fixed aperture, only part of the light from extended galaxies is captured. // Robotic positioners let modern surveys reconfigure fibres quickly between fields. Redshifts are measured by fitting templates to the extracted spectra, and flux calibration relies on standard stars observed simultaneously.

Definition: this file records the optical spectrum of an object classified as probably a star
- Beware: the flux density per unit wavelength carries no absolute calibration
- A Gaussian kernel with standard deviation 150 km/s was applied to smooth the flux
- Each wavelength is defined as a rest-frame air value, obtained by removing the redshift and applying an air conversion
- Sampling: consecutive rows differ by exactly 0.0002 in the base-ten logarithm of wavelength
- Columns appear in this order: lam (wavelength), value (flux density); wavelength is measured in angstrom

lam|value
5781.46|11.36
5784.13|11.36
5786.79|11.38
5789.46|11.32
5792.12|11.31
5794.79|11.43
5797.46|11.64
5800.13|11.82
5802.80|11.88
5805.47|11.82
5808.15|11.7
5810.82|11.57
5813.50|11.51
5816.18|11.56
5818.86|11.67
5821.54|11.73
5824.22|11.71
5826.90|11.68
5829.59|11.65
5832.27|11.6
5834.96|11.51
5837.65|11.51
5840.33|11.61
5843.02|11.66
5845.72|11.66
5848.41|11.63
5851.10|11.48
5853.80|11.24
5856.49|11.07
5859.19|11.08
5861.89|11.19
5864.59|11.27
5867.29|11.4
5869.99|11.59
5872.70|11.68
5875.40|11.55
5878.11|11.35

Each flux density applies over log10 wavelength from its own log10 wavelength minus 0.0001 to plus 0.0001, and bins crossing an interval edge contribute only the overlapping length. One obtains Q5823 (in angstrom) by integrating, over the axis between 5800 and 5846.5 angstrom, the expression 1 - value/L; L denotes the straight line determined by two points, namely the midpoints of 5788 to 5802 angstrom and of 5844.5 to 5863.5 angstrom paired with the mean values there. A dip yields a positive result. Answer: -0.9 angstrom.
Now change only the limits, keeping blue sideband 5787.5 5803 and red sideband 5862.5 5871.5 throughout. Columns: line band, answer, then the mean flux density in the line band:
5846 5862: 0.16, 11.3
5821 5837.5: -0.23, 11.6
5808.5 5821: -0.10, 11.6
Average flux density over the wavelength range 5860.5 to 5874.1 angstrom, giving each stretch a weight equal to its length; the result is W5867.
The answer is 11.4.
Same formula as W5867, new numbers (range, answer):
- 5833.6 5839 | 11.5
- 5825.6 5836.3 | 11.6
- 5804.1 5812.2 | 11.7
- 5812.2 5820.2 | 11.6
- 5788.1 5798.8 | 11.4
